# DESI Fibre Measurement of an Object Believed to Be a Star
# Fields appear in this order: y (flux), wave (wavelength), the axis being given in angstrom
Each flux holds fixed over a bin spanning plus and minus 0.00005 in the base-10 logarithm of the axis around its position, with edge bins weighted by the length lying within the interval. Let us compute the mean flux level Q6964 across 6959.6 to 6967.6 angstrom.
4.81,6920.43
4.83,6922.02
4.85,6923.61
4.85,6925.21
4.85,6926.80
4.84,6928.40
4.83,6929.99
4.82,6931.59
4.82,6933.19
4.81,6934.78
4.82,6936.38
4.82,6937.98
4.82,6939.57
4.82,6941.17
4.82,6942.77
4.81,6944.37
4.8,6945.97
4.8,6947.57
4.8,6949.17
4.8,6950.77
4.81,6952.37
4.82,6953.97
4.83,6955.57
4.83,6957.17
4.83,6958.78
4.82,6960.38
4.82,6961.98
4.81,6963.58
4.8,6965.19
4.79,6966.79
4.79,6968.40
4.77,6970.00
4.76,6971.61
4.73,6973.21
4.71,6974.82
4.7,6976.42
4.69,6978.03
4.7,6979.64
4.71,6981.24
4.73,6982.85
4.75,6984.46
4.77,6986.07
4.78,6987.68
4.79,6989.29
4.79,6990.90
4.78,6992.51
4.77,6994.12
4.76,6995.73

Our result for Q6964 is 4.81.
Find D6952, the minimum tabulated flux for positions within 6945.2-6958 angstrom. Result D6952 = 4.8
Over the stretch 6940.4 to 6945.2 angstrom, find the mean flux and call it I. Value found 4.81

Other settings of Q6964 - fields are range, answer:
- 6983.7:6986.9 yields 4.76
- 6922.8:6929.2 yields 4.85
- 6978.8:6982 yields 4.71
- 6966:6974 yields 4.77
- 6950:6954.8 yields 4.81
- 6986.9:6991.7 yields 4.79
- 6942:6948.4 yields 4.81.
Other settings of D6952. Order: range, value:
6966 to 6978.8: 4.69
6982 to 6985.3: 4.73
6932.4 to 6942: 4.81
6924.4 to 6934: 4.82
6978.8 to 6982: 4.7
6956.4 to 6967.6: 4.79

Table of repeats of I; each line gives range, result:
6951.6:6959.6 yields 4.82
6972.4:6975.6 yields 4.72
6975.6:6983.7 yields 4.71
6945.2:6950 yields 4.8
